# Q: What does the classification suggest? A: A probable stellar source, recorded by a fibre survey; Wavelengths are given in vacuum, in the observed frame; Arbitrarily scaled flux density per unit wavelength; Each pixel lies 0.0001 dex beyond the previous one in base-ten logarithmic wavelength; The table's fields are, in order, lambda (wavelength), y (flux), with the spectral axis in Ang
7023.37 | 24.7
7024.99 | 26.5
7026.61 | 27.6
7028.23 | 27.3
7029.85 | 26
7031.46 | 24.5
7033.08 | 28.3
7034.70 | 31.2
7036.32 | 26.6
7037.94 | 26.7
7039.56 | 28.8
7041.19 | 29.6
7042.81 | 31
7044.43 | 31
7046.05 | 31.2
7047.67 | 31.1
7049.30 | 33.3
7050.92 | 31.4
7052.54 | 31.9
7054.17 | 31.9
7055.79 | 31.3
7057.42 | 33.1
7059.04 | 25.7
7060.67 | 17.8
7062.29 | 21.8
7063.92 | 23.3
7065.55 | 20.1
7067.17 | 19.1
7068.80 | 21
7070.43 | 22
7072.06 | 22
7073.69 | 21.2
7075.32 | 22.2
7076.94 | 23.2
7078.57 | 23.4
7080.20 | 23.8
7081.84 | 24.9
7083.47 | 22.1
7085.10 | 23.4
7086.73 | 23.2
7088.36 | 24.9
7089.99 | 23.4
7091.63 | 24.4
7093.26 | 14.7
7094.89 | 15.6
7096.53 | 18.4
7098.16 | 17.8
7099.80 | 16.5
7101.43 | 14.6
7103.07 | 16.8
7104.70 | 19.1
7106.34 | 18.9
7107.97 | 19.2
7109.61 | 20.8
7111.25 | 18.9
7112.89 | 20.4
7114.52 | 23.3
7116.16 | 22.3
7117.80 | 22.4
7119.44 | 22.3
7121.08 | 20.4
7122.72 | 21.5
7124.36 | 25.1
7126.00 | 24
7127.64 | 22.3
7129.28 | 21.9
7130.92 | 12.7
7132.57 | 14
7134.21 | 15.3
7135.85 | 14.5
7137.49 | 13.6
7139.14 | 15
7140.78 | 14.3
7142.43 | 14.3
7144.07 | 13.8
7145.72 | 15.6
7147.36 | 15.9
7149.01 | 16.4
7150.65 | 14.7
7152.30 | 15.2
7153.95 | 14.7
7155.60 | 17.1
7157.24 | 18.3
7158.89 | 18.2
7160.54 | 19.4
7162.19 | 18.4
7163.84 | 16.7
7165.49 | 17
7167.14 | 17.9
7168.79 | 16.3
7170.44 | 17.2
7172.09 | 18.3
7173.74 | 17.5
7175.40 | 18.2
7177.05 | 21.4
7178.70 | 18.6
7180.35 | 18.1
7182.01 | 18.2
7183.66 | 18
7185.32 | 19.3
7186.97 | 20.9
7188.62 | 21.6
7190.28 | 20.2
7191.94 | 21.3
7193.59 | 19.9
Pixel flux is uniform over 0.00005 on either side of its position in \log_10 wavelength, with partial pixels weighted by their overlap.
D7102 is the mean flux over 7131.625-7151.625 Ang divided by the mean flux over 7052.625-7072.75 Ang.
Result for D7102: 0.6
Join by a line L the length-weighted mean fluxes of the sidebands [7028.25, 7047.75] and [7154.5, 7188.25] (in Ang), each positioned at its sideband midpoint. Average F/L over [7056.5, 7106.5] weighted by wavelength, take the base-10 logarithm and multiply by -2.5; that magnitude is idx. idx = 0.19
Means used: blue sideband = 28.7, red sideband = 18.3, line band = 21.3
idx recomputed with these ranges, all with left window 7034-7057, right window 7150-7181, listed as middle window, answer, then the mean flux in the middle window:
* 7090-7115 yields 0.28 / 18.7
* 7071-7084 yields 0.18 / 22.8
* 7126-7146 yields 0.29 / 15.9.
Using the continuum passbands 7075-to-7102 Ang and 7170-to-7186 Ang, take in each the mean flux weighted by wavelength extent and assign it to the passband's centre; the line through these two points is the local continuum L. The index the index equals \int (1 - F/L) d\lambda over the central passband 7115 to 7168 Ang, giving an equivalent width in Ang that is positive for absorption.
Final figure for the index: 5.0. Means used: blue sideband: 21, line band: 17.7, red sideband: 18.5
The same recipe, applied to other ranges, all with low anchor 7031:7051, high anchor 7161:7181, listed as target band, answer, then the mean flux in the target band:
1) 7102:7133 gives 3.2 Ang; 20.4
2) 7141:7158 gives 3.7 Ang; 15.5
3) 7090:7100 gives 2.6 Ang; 18.4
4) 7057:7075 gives 3.4 Ang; 22.2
